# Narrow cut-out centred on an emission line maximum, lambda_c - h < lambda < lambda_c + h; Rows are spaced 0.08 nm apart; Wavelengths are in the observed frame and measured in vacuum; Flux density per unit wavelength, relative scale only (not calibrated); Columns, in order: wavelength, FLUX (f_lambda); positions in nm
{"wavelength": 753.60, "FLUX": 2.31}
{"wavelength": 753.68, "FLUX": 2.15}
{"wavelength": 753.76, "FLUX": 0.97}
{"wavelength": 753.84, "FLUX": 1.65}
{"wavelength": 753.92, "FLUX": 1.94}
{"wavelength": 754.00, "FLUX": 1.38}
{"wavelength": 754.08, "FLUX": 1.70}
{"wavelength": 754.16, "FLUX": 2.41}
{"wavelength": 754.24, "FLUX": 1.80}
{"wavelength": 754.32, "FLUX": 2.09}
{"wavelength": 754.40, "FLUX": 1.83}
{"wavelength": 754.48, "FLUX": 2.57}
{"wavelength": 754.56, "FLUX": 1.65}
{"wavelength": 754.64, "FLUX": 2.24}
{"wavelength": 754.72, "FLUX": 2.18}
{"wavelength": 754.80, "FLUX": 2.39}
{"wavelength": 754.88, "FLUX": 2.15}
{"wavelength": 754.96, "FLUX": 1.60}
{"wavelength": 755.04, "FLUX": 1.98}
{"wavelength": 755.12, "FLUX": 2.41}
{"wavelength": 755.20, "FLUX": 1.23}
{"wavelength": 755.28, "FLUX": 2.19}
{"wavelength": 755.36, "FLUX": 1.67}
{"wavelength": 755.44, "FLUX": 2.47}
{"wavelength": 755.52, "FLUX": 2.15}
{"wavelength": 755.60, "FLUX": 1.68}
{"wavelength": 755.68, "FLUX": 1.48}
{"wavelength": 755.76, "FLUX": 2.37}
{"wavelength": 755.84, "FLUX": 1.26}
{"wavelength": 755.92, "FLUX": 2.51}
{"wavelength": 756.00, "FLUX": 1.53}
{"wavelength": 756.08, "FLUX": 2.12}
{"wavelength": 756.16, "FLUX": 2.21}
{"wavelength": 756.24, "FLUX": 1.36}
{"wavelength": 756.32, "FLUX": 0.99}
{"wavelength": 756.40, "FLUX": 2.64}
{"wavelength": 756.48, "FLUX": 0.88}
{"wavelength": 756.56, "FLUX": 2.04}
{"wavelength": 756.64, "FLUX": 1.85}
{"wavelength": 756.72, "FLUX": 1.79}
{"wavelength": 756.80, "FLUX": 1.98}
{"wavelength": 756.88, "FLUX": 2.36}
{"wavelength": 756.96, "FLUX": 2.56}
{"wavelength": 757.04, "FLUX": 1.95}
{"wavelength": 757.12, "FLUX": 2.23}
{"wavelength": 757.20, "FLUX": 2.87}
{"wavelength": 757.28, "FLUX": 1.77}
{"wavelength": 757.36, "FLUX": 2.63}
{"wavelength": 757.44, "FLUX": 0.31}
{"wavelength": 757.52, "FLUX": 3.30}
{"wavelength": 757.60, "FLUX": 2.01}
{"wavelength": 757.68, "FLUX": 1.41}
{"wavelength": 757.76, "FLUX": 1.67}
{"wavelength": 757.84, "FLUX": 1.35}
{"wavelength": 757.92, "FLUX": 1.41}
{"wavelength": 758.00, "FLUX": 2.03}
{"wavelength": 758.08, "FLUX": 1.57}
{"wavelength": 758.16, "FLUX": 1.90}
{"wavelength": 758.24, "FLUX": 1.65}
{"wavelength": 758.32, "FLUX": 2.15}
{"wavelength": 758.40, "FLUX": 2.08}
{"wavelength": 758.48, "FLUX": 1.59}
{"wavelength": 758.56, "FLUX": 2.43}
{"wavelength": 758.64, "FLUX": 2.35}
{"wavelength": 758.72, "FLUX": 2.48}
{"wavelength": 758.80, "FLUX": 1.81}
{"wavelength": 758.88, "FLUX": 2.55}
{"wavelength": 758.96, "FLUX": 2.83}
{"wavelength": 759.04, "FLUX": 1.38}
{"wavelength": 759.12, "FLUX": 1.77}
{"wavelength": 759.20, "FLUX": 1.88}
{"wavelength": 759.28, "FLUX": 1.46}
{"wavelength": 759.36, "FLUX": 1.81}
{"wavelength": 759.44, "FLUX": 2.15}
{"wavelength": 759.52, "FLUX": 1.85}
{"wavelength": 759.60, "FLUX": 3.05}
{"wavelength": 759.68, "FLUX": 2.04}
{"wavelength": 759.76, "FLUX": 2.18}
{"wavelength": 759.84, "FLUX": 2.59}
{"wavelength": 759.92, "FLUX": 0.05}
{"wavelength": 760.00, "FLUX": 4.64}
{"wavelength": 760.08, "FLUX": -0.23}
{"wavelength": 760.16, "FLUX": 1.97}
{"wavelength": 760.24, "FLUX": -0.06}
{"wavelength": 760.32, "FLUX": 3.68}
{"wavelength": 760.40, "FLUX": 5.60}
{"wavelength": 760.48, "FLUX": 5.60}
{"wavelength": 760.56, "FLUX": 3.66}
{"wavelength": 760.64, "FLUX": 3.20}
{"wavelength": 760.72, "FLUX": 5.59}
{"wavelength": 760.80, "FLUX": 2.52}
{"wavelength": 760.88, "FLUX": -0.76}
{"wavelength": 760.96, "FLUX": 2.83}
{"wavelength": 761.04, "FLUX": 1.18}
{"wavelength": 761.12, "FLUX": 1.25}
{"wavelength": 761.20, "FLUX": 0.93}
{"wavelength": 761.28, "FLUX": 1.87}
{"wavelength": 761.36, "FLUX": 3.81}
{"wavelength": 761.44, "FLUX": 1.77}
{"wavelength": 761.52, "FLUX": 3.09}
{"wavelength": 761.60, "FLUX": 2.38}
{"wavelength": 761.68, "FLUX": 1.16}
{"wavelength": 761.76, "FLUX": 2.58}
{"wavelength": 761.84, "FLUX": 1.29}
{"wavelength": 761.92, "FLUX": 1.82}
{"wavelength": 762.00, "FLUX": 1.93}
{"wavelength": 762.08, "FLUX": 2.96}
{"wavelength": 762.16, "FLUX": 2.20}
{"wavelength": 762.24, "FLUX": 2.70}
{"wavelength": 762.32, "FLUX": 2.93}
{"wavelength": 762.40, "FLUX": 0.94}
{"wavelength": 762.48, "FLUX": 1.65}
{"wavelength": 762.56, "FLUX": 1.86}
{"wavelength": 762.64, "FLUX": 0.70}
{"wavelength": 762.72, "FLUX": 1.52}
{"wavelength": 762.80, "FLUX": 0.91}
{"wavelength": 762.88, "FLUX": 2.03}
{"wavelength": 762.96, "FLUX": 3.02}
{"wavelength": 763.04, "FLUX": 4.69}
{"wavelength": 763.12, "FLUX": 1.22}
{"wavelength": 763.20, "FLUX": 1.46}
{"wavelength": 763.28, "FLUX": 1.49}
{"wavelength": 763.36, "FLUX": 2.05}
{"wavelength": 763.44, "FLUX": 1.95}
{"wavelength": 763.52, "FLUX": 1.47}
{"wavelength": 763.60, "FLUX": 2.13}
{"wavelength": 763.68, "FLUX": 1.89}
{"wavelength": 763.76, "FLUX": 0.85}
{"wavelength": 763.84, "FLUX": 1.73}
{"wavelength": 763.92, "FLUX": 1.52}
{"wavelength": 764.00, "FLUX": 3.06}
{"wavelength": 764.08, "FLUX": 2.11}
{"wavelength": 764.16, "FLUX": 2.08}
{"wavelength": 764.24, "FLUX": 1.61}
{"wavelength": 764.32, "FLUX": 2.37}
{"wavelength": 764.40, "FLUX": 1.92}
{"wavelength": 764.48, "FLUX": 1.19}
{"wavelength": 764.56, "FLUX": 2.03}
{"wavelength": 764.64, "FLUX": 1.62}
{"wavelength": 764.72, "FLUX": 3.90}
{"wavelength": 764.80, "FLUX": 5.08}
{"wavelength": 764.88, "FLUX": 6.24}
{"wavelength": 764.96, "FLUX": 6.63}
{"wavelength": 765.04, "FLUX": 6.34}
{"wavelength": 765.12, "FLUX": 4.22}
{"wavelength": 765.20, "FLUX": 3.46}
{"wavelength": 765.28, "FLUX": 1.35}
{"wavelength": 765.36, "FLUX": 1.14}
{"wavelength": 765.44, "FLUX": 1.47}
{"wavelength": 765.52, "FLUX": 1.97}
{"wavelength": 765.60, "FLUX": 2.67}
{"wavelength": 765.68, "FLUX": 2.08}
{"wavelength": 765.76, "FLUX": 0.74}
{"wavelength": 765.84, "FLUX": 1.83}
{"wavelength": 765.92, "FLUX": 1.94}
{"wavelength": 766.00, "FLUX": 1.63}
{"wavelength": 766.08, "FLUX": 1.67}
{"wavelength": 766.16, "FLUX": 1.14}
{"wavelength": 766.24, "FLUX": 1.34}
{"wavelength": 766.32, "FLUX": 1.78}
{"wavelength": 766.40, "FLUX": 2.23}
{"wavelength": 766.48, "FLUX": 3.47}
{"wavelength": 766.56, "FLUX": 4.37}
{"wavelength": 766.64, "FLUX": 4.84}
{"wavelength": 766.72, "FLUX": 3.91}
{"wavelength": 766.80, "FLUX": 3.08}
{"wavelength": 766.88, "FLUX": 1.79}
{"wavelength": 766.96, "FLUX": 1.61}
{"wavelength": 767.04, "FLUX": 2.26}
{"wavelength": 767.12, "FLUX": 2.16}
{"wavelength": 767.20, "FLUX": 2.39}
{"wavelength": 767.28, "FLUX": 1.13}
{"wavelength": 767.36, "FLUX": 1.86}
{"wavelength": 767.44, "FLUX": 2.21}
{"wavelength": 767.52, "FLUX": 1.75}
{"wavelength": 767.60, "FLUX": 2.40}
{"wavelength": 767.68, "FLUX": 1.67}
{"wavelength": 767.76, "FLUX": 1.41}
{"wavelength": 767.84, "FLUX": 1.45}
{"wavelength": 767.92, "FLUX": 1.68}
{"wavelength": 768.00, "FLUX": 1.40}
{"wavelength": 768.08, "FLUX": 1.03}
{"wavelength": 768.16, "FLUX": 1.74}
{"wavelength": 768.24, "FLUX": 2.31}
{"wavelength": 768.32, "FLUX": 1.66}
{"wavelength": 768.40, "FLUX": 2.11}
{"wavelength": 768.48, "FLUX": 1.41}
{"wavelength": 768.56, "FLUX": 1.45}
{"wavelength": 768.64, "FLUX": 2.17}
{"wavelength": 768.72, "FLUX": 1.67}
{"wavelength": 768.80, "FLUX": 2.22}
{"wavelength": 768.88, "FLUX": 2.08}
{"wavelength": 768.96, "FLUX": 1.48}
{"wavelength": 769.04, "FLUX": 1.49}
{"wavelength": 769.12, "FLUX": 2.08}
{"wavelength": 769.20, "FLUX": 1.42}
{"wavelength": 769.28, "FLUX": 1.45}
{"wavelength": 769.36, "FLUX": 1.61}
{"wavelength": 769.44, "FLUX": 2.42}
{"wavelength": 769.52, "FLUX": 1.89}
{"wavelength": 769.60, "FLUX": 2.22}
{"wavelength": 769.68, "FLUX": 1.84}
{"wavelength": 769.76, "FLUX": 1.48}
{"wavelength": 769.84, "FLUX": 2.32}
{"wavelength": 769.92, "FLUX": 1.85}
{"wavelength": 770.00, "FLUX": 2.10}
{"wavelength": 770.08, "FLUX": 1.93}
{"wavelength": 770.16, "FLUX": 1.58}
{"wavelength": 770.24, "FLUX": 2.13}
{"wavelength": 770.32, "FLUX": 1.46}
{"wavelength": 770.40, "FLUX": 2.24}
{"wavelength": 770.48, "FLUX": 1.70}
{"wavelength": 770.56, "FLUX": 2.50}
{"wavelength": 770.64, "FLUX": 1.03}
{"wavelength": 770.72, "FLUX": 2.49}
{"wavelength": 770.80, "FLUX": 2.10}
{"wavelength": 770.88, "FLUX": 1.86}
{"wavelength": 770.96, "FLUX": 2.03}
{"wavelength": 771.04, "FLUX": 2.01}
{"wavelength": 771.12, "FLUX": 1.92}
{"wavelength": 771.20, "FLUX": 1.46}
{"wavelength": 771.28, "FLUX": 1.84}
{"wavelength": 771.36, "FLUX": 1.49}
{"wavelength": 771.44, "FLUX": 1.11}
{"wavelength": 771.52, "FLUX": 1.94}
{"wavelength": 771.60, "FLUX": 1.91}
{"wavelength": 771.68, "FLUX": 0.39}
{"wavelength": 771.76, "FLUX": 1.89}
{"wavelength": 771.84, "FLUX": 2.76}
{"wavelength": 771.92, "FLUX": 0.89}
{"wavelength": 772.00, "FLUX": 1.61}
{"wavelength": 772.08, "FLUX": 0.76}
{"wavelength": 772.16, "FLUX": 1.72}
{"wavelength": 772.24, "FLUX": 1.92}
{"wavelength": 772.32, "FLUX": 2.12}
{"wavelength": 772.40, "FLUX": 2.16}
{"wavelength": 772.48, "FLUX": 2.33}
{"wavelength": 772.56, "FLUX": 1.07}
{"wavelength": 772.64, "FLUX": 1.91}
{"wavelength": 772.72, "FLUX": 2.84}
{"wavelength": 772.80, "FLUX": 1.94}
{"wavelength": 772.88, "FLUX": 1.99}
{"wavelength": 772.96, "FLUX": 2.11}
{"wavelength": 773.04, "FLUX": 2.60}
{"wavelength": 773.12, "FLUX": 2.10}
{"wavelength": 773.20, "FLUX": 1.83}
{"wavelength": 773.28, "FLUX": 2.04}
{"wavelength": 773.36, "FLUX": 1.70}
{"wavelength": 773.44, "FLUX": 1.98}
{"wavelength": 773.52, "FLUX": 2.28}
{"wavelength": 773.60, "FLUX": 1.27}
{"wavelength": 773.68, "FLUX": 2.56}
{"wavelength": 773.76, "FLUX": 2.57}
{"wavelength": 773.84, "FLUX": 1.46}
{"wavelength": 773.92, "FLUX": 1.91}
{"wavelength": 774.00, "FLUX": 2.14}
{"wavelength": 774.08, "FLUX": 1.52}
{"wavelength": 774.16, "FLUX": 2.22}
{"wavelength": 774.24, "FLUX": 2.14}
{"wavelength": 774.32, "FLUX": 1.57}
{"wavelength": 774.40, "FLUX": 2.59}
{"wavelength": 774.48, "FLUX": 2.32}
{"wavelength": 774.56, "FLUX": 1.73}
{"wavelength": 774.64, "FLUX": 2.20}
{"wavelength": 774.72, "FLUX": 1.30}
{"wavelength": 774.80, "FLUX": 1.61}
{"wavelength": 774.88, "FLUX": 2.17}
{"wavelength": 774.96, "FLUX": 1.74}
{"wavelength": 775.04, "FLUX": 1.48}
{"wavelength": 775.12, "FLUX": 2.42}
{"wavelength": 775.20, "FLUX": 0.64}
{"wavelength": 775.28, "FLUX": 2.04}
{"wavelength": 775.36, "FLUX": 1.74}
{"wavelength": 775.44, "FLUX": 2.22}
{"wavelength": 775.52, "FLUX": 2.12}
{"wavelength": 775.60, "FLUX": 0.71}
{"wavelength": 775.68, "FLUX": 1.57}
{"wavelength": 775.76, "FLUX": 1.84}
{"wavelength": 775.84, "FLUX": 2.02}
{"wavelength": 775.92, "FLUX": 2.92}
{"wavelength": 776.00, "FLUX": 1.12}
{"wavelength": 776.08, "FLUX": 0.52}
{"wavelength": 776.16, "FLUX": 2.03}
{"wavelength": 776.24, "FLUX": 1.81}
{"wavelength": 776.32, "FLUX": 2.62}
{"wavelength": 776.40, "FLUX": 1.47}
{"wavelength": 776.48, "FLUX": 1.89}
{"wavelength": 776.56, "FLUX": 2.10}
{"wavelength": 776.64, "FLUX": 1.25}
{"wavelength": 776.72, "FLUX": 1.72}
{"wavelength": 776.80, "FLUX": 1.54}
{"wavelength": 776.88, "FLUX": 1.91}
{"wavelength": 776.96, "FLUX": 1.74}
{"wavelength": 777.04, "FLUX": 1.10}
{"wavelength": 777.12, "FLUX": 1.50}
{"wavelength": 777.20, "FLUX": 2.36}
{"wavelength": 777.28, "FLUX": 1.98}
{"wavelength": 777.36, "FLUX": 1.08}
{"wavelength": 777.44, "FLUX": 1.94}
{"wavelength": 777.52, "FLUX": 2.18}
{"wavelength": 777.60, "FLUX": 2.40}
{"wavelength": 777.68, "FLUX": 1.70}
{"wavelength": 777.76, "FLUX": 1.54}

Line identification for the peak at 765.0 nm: [S II] 6716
